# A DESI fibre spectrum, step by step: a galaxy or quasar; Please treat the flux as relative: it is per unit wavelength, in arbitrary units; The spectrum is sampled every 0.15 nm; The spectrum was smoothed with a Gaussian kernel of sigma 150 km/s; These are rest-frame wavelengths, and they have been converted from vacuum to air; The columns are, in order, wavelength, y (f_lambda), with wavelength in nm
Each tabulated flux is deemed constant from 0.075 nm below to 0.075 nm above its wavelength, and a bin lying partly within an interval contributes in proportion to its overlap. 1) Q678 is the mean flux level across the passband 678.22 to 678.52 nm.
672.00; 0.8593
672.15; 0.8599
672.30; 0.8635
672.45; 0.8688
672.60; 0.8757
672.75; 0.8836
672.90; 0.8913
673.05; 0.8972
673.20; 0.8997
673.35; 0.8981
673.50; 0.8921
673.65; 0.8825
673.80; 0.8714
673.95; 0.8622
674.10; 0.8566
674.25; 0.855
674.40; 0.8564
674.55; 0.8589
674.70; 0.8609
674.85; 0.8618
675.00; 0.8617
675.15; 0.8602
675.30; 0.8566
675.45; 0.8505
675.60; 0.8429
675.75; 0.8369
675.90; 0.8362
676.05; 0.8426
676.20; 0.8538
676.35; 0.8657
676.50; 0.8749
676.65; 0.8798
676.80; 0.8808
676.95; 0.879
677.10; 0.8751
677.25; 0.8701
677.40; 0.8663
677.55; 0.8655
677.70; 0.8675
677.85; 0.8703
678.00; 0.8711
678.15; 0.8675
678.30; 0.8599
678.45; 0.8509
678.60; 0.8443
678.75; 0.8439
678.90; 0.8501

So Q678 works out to 0.856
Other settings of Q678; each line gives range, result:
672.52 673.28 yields 0.889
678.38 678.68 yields 0.847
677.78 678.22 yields 0.87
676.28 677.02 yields 0.876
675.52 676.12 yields 0.84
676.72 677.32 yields 0.876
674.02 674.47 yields 0.856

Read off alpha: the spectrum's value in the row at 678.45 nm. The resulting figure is 0.8509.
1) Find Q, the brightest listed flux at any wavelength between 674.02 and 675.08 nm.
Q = 0.8618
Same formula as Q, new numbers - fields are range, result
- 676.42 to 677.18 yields 0.8808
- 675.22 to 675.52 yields 0.8566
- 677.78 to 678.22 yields 0.8711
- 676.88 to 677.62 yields 0.879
